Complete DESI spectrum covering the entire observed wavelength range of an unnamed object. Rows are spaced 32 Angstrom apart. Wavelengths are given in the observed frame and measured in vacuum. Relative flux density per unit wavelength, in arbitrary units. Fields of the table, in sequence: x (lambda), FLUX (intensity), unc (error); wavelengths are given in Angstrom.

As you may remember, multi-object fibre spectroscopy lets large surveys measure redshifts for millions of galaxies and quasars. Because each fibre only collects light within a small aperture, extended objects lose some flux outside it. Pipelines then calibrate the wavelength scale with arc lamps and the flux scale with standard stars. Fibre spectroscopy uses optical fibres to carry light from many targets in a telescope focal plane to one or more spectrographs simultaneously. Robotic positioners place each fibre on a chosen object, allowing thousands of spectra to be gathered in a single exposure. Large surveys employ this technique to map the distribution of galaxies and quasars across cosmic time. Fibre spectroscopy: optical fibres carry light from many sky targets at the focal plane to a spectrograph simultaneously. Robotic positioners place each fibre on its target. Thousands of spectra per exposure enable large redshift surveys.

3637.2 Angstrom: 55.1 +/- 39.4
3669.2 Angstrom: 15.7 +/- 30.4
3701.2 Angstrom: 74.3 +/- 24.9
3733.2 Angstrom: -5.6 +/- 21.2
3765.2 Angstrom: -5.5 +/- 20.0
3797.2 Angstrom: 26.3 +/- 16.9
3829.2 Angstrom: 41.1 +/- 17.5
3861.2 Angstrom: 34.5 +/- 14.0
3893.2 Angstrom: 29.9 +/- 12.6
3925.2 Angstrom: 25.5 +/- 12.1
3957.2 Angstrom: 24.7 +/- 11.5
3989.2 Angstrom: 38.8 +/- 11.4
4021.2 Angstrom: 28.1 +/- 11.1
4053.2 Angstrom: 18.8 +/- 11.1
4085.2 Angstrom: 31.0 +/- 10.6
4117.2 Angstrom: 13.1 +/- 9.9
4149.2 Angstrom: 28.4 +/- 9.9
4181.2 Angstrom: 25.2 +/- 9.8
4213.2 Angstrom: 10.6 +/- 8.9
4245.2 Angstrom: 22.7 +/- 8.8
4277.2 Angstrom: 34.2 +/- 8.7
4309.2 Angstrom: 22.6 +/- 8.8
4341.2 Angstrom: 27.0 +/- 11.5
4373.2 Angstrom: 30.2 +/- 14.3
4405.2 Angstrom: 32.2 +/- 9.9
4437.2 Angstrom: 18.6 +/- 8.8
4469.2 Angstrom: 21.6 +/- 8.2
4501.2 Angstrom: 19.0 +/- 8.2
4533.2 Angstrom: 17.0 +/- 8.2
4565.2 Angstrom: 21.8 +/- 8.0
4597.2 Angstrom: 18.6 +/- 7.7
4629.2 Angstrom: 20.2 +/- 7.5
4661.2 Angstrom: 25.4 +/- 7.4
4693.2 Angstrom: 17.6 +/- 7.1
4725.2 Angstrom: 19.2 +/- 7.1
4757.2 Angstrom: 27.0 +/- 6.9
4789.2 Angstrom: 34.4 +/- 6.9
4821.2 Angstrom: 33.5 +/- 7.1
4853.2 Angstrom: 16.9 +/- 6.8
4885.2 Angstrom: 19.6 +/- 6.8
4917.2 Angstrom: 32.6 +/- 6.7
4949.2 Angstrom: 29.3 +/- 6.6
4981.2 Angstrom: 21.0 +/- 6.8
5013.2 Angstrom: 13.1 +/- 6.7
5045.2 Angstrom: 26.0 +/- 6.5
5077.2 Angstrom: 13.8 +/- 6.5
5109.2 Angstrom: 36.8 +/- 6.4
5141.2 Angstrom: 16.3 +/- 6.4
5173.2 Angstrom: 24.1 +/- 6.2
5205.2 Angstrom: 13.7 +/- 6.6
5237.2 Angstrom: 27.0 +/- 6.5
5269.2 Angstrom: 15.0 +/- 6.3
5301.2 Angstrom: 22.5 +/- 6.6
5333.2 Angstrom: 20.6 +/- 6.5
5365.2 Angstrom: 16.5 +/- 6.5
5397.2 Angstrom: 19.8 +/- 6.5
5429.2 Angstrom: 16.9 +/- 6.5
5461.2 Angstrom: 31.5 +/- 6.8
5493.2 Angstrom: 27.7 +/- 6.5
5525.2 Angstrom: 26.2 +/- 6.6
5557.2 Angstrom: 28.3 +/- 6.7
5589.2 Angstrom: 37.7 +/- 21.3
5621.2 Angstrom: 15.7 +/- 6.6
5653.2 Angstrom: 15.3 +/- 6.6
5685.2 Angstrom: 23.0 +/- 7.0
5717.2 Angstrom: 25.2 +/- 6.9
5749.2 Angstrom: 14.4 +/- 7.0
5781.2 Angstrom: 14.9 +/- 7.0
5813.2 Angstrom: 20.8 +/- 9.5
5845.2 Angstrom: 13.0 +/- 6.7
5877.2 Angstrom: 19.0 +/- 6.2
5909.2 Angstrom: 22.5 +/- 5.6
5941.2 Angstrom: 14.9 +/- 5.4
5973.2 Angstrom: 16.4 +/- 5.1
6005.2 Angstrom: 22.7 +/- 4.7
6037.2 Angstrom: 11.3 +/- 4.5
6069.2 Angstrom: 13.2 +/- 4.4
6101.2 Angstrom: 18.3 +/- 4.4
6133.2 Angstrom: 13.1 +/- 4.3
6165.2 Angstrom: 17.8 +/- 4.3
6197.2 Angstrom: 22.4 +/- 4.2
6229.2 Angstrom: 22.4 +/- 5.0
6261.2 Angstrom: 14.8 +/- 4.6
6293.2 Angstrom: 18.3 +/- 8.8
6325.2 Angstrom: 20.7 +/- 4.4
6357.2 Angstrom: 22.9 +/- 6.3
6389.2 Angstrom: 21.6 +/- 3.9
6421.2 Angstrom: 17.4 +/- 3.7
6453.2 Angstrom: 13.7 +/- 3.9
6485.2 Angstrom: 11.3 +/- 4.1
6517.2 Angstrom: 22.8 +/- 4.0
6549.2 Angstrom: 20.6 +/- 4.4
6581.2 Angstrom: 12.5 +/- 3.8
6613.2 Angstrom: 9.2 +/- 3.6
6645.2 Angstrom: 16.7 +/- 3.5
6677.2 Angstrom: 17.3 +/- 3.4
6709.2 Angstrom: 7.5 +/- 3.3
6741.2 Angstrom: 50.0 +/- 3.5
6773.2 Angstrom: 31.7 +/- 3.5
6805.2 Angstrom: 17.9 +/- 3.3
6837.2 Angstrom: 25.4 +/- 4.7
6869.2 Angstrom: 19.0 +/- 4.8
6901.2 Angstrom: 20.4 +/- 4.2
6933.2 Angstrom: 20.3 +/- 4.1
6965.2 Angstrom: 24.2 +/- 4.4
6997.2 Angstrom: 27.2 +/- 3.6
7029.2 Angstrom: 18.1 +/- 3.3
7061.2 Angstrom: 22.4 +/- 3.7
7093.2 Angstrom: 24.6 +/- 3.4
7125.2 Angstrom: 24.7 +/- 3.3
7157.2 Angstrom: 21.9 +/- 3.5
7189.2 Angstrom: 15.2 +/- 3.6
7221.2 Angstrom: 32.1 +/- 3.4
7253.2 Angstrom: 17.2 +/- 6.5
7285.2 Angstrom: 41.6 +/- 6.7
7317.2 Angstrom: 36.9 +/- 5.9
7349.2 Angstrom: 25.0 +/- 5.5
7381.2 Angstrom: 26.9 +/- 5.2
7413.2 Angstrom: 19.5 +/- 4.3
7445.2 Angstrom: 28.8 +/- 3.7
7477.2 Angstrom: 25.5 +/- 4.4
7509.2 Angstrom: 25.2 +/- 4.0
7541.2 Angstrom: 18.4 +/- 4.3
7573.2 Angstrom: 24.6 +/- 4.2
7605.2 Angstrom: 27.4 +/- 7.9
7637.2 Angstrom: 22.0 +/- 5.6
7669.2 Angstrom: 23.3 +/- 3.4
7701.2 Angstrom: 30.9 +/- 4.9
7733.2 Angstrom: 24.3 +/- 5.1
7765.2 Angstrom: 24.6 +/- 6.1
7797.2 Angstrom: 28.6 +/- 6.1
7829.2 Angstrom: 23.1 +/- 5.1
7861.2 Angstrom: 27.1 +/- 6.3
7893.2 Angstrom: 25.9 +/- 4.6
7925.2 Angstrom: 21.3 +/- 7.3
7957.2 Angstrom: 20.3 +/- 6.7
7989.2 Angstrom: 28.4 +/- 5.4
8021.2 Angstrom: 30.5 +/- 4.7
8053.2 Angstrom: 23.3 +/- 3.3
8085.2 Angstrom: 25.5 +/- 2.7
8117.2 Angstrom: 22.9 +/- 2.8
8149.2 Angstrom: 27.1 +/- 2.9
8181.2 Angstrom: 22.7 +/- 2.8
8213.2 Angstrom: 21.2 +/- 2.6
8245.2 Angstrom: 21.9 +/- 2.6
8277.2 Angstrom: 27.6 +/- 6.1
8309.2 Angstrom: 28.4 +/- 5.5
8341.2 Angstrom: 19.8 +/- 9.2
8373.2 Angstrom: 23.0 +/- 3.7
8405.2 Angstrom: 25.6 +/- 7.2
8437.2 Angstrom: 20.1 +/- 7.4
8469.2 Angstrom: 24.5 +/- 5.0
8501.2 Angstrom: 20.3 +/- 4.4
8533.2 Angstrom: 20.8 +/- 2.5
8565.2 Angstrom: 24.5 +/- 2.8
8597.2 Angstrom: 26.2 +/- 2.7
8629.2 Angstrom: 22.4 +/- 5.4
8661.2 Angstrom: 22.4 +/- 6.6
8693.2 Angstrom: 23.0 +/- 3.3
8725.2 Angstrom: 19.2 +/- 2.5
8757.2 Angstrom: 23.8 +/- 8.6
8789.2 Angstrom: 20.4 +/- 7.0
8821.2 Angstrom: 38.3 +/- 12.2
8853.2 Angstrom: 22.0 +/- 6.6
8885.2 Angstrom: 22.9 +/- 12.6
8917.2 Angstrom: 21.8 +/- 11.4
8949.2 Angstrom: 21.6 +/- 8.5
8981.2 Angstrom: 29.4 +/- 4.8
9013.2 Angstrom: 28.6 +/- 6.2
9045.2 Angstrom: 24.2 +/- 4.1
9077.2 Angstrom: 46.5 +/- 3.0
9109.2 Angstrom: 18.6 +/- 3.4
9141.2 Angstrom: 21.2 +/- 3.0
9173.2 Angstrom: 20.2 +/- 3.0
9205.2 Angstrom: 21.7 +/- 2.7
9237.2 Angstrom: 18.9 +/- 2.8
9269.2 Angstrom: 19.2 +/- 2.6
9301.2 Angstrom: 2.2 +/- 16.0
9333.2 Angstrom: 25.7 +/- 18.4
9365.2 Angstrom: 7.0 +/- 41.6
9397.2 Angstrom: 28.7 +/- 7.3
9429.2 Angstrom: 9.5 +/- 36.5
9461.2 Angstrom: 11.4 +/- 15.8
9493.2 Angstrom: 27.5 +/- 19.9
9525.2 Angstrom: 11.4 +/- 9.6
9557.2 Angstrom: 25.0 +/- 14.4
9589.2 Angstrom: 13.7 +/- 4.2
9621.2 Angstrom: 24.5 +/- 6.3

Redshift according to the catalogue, 0.81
